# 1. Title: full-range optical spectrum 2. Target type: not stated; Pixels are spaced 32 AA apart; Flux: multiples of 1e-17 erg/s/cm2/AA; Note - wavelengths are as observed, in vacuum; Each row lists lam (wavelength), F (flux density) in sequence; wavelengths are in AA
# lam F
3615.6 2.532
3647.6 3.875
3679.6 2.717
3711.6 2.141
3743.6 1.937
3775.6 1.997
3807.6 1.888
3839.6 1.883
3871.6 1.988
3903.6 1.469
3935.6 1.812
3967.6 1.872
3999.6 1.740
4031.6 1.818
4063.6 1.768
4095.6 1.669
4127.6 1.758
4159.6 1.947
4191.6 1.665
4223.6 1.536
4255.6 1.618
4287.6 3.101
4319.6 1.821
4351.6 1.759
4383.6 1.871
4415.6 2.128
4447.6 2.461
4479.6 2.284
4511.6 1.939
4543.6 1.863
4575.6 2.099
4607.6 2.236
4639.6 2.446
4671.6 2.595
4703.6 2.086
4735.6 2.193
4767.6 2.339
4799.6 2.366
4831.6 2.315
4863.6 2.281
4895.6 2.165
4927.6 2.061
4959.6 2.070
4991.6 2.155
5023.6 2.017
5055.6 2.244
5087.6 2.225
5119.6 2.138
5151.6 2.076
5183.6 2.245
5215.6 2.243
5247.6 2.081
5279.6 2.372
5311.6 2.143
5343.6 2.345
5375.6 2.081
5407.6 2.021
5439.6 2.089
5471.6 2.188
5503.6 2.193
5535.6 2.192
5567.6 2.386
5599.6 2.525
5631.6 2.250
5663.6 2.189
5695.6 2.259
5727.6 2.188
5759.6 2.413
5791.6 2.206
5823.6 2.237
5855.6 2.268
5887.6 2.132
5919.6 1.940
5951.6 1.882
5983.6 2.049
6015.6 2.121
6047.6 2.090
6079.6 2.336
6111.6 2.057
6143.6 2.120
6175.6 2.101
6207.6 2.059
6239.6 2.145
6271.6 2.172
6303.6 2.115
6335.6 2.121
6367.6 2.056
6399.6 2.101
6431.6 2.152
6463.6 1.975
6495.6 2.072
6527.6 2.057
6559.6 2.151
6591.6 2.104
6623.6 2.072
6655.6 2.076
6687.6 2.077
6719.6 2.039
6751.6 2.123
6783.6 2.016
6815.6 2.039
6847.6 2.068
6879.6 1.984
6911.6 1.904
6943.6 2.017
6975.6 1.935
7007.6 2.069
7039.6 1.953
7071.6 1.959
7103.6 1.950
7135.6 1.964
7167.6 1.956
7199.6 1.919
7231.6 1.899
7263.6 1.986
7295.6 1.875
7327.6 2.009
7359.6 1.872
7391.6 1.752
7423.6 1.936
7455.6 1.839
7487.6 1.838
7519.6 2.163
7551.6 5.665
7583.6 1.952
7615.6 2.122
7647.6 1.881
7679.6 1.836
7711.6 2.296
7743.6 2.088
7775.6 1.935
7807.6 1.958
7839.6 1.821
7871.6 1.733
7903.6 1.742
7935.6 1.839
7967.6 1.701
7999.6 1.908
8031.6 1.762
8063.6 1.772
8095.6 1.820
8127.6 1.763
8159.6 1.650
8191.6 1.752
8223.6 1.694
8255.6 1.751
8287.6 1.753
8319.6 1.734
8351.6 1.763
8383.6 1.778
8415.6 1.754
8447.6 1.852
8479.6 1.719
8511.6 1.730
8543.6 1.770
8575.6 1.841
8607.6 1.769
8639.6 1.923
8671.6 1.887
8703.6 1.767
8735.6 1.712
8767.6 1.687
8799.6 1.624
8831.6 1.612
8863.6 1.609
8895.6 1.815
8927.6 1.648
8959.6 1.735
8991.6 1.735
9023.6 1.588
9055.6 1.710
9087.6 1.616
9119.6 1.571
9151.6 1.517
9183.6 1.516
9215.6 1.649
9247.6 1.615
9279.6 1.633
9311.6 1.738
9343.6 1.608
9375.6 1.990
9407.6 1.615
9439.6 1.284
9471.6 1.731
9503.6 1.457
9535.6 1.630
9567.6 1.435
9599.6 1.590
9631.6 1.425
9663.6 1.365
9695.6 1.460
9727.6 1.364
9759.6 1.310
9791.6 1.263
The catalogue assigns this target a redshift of 0.148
